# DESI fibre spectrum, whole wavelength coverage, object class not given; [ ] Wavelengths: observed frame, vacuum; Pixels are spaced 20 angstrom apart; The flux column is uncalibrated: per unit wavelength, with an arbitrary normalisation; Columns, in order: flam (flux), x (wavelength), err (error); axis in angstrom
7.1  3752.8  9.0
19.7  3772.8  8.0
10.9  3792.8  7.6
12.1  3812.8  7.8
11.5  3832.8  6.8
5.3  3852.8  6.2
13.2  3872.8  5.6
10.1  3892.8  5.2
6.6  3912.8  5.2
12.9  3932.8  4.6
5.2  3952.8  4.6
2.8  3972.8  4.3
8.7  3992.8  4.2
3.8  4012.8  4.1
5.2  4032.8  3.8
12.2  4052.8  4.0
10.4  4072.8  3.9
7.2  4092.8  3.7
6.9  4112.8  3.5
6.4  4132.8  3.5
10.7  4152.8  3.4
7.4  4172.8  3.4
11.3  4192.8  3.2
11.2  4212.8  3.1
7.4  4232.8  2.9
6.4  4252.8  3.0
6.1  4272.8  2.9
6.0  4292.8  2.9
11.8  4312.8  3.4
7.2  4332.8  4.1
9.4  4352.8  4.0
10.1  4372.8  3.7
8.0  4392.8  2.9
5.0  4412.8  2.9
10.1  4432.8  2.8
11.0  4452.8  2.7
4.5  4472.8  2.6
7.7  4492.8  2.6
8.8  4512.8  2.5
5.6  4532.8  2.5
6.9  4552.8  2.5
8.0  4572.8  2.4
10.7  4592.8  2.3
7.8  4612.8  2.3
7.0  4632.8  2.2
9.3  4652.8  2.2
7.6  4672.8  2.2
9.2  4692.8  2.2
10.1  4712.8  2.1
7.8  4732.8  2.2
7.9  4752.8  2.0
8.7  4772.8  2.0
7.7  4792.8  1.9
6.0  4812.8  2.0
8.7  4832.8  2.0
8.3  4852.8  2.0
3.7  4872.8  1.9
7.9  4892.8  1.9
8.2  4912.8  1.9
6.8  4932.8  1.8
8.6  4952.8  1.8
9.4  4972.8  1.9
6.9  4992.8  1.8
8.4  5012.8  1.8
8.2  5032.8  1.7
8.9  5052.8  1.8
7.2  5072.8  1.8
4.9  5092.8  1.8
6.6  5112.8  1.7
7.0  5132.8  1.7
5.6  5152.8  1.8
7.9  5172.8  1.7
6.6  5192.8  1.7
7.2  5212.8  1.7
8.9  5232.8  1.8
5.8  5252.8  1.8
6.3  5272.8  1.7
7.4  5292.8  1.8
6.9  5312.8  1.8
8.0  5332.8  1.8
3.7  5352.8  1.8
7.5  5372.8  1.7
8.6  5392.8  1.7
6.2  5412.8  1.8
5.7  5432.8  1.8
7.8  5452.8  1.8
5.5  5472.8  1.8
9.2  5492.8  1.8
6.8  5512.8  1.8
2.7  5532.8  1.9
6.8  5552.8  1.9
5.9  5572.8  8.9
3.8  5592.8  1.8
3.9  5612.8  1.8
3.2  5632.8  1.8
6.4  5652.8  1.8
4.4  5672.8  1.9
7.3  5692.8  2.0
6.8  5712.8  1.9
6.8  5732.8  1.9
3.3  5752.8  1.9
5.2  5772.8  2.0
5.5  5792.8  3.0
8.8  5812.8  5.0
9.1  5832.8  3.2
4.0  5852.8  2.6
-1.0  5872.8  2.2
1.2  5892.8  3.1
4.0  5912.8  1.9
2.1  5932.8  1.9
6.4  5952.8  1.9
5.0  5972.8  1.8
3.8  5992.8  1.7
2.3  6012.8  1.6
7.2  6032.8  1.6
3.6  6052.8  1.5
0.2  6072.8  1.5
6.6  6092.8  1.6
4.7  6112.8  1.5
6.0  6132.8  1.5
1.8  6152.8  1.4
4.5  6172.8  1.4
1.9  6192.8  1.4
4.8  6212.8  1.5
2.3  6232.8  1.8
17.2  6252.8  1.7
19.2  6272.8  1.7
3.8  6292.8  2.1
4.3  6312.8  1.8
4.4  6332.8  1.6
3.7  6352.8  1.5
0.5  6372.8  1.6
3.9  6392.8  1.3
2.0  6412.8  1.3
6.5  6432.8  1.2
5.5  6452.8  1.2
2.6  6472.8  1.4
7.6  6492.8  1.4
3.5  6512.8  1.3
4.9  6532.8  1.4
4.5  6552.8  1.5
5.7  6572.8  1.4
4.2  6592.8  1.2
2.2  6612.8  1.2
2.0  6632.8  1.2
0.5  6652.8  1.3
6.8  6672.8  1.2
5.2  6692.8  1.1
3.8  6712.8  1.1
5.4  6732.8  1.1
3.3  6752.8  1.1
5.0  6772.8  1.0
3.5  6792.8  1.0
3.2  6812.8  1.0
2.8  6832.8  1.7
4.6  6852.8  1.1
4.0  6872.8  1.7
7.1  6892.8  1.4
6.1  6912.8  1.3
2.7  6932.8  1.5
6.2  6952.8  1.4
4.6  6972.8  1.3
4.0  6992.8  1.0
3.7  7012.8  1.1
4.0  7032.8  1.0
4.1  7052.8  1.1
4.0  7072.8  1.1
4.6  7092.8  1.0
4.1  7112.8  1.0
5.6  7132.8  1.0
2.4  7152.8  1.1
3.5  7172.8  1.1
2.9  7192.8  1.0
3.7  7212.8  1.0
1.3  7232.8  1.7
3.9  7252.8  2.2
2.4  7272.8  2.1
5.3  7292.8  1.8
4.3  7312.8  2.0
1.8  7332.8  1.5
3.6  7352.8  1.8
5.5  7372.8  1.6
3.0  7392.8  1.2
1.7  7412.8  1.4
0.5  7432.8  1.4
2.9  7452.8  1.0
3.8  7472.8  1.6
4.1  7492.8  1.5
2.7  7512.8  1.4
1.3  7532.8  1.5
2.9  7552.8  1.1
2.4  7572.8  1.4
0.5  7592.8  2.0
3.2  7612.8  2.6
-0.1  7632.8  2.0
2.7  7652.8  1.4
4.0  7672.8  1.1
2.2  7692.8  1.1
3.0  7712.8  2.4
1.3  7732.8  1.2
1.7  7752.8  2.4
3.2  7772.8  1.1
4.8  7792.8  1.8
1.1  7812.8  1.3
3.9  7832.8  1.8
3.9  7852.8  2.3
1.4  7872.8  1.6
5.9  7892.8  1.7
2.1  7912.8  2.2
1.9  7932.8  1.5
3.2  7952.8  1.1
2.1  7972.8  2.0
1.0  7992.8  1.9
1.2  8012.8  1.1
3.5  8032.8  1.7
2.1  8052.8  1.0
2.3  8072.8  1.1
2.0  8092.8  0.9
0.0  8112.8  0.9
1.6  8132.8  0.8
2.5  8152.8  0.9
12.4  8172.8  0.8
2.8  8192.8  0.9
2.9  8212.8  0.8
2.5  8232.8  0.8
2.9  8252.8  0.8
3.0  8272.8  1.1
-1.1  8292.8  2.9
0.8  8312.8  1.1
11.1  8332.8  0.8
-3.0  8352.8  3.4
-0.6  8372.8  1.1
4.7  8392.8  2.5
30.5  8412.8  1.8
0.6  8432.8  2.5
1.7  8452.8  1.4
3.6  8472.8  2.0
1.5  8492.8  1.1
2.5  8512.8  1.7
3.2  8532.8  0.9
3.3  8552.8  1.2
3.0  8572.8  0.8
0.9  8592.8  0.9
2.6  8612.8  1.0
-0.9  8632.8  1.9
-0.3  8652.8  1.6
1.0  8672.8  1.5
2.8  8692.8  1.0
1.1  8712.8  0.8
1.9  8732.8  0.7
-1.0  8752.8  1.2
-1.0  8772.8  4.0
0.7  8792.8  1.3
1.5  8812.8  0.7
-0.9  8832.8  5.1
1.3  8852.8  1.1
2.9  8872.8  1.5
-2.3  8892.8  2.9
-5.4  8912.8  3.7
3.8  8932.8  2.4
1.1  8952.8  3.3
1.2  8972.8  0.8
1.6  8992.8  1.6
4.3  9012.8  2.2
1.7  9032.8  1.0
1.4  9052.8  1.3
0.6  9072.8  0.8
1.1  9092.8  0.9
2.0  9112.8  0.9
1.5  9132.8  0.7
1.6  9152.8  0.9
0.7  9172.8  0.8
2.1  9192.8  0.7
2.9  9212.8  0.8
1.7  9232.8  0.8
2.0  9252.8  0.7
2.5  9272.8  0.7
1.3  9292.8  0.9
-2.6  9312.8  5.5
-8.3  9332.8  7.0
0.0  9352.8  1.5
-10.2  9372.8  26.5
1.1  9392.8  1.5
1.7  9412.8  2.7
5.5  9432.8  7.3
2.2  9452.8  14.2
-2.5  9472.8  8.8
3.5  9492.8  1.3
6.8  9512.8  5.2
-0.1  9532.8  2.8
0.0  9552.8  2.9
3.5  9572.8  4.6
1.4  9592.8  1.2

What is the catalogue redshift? 0.68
